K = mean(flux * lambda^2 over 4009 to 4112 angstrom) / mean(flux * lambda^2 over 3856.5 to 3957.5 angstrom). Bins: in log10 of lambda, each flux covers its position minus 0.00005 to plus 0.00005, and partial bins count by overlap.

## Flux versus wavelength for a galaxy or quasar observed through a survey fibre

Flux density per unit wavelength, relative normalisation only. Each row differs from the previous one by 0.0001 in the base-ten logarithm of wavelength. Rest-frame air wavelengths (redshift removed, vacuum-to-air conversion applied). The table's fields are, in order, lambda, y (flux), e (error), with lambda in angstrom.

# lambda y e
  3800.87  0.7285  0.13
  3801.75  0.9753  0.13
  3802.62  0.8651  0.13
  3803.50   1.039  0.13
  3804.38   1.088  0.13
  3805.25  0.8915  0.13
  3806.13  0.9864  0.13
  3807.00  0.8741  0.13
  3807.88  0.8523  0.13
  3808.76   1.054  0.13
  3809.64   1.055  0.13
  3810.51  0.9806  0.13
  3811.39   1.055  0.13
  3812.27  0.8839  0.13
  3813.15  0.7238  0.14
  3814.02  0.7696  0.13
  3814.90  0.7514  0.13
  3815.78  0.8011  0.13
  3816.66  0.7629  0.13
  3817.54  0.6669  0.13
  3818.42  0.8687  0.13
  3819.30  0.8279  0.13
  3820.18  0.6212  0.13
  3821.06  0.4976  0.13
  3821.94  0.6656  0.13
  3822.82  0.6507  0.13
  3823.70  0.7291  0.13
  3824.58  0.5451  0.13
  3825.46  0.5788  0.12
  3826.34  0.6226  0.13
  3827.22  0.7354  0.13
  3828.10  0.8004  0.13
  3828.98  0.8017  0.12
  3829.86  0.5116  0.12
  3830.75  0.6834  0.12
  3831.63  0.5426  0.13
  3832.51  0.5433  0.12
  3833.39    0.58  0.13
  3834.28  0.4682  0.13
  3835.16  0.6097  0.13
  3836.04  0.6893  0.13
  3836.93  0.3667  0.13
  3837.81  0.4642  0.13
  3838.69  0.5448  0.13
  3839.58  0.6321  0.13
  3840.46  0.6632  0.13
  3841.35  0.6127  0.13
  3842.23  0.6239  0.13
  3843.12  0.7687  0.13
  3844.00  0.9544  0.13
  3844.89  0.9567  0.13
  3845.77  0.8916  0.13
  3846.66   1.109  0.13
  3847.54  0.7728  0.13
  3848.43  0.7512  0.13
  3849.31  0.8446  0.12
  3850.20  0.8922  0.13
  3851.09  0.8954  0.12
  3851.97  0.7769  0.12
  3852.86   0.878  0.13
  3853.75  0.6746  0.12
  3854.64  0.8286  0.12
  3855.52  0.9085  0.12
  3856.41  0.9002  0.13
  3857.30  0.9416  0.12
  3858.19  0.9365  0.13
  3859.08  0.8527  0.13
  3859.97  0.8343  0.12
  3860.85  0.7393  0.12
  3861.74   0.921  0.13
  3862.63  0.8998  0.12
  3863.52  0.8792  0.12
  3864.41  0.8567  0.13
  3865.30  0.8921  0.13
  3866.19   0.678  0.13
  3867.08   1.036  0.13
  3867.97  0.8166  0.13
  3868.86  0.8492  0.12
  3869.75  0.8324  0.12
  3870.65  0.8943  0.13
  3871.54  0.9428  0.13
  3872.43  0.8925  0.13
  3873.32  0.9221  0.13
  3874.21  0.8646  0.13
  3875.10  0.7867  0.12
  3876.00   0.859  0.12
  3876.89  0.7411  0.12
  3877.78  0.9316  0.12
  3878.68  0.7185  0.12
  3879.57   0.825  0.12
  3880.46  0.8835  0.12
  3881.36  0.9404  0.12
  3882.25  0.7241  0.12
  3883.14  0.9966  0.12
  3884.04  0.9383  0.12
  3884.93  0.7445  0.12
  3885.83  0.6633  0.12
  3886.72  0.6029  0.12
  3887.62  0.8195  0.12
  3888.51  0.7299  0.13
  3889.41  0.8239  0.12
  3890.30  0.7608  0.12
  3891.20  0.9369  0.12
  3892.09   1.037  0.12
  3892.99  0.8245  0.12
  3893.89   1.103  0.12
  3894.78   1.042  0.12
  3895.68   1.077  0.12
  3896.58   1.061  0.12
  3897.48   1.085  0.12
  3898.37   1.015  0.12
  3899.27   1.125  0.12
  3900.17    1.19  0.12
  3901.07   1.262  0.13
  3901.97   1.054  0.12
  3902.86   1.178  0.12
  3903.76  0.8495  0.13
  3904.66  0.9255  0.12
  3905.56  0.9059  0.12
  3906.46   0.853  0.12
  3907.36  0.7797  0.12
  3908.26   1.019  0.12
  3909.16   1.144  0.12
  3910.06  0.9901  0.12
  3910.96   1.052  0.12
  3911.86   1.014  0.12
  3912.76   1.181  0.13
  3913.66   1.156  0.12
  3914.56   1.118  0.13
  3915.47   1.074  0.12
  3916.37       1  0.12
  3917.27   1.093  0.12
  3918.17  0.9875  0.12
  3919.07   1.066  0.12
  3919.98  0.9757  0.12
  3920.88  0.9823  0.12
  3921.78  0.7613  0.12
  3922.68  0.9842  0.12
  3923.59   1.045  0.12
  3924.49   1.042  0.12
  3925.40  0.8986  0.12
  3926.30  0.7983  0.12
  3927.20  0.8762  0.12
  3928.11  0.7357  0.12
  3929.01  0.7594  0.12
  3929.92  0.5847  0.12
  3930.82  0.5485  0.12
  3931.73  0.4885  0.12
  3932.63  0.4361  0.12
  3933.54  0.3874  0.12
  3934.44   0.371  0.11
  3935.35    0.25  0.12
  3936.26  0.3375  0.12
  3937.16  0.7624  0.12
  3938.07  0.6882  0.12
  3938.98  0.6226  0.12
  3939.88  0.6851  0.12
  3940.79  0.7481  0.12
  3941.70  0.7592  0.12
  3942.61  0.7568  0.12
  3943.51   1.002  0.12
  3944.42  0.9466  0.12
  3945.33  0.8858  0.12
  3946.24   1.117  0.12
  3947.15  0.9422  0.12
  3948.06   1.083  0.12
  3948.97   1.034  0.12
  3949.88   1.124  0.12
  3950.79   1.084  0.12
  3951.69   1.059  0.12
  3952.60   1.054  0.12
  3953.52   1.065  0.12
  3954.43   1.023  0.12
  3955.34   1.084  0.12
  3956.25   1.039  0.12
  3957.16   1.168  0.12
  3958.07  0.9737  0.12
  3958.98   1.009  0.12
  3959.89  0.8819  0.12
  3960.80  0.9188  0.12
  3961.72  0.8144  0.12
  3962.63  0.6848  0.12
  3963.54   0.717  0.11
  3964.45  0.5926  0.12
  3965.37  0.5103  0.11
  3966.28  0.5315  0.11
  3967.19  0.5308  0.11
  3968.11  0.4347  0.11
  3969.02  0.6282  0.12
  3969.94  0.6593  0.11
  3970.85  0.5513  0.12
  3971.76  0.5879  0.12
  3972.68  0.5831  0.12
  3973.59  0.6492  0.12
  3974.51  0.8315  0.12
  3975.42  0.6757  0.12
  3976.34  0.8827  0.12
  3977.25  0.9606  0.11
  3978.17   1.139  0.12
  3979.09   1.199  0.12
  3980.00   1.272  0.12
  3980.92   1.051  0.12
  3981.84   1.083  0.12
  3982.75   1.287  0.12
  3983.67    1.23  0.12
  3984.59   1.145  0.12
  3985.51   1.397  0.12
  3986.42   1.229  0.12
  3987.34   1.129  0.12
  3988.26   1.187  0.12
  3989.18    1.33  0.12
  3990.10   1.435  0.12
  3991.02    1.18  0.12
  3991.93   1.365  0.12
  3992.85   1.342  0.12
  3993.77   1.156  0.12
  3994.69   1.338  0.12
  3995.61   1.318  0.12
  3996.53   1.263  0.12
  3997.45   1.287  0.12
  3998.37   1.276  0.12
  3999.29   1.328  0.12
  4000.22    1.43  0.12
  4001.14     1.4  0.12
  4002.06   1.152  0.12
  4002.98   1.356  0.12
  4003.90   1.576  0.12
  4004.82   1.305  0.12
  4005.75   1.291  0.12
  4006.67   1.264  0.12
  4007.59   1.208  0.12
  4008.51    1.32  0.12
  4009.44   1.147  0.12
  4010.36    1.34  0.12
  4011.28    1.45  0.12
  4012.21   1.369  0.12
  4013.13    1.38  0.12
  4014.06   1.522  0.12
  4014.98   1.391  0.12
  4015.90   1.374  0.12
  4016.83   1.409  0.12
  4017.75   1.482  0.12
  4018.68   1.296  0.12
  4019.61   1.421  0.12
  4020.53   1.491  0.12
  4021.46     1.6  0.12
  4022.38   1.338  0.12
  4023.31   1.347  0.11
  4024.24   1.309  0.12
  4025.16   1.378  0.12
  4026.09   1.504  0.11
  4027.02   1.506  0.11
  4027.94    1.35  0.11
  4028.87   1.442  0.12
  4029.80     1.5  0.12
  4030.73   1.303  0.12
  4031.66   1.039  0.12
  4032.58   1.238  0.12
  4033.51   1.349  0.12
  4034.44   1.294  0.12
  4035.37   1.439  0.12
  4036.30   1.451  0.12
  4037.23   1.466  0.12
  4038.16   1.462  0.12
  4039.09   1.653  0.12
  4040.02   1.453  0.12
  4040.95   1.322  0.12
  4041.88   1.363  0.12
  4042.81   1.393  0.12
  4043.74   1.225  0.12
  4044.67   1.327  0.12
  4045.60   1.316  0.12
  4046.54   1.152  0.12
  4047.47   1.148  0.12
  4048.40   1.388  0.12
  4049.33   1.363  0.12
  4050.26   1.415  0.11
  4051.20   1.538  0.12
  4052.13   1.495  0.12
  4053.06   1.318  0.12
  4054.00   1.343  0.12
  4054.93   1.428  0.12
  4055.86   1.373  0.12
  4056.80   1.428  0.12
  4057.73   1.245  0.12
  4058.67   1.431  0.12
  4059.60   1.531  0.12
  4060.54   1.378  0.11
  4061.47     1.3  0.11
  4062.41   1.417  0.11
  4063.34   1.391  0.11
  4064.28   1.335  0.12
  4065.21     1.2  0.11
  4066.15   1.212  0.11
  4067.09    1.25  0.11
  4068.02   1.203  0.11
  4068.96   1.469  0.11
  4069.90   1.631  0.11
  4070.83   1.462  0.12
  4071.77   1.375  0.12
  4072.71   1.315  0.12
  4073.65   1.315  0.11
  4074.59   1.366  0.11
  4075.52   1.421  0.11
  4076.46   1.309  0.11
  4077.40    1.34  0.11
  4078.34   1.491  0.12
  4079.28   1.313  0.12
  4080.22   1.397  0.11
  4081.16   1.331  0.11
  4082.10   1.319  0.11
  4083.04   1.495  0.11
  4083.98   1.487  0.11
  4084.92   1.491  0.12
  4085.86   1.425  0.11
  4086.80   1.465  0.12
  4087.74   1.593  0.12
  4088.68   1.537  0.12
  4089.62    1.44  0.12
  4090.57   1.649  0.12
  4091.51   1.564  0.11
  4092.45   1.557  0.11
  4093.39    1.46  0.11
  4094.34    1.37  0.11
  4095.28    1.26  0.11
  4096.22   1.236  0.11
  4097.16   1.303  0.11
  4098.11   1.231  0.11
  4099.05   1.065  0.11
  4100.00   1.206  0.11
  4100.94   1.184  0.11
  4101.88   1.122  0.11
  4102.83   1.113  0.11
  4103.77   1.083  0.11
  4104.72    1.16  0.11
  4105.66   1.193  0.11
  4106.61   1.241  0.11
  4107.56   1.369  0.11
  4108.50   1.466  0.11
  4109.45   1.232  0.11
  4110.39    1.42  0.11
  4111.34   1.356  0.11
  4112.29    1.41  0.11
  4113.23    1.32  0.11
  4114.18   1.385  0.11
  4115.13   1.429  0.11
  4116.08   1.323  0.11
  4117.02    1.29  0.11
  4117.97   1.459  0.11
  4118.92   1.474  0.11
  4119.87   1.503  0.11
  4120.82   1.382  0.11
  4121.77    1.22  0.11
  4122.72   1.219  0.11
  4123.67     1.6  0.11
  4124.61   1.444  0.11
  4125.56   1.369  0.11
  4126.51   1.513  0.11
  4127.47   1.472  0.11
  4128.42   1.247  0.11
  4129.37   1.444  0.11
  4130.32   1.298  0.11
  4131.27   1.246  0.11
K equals 1.65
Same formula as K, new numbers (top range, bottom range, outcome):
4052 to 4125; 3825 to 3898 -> 1.89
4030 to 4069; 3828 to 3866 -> 1.97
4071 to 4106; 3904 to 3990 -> 1.63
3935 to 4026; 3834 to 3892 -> 1.42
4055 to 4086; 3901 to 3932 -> 1.57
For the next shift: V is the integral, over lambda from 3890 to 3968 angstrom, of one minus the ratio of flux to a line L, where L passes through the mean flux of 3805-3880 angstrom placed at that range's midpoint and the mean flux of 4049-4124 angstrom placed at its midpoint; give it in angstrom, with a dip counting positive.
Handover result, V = 7.0 angstrom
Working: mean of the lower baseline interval 0.785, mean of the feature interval 0.894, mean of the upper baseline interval 1.36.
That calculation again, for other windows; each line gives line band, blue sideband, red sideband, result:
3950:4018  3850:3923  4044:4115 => 2.9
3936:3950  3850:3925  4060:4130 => 2.7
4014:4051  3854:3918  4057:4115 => -4.2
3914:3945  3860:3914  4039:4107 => 7.1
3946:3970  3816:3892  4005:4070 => 4.9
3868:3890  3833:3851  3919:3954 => -2.3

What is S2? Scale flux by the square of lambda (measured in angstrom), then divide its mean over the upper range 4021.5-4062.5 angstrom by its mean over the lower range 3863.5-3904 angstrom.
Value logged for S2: 1.64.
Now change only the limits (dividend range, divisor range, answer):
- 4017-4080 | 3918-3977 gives 1.82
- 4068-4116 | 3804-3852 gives 2.07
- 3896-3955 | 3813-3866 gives 1.27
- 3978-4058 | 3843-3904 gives 1.61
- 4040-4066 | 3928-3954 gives 1.86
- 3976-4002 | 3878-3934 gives 1.41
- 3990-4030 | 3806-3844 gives 2.11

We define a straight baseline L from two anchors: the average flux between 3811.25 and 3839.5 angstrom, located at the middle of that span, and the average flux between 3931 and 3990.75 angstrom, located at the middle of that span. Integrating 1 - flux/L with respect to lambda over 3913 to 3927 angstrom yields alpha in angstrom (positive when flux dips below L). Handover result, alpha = -3.3 angstrom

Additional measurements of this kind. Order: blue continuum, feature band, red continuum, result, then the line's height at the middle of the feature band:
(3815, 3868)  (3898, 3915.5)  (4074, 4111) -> -2.7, 0.904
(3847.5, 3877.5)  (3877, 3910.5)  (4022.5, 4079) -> 0.3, 0.94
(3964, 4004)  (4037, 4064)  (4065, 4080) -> -2.1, 1.28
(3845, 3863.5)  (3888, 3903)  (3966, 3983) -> -2.9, 0.848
